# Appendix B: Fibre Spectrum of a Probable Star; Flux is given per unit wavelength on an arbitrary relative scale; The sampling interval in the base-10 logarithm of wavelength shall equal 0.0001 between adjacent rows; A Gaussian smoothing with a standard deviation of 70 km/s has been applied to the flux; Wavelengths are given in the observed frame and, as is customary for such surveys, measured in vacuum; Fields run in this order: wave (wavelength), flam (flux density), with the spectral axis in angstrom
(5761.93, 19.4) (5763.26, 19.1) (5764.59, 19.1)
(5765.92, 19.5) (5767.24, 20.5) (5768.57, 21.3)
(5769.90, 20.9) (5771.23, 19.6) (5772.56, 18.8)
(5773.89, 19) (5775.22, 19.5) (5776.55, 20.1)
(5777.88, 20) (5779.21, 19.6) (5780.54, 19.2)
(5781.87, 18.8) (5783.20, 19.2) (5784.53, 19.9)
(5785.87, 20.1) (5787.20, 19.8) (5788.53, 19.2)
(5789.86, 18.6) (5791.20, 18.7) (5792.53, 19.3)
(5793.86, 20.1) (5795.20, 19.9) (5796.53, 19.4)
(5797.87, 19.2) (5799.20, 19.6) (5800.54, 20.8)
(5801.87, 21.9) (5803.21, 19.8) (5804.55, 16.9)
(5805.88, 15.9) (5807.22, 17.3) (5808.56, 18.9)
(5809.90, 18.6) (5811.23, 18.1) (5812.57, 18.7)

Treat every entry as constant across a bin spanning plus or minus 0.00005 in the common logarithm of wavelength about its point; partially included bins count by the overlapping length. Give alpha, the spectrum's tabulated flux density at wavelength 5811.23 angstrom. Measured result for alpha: 18.1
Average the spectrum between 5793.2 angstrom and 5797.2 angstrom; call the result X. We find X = 19.8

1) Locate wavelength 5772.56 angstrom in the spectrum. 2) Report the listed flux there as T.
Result 18.8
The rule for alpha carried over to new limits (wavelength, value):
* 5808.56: 18.9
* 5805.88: 15.9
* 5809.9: 18.6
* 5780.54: 19.2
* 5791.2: 18.7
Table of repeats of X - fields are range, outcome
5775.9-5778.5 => 20.1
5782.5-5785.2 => 19.5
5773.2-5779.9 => 19.6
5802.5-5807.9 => 17.5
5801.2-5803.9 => 20.8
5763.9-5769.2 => 20.1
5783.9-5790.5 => 19.5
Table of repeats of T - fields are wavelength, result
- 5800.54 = 20.8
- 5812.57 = 18.7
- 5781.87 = 18.8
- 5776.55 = 20.1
